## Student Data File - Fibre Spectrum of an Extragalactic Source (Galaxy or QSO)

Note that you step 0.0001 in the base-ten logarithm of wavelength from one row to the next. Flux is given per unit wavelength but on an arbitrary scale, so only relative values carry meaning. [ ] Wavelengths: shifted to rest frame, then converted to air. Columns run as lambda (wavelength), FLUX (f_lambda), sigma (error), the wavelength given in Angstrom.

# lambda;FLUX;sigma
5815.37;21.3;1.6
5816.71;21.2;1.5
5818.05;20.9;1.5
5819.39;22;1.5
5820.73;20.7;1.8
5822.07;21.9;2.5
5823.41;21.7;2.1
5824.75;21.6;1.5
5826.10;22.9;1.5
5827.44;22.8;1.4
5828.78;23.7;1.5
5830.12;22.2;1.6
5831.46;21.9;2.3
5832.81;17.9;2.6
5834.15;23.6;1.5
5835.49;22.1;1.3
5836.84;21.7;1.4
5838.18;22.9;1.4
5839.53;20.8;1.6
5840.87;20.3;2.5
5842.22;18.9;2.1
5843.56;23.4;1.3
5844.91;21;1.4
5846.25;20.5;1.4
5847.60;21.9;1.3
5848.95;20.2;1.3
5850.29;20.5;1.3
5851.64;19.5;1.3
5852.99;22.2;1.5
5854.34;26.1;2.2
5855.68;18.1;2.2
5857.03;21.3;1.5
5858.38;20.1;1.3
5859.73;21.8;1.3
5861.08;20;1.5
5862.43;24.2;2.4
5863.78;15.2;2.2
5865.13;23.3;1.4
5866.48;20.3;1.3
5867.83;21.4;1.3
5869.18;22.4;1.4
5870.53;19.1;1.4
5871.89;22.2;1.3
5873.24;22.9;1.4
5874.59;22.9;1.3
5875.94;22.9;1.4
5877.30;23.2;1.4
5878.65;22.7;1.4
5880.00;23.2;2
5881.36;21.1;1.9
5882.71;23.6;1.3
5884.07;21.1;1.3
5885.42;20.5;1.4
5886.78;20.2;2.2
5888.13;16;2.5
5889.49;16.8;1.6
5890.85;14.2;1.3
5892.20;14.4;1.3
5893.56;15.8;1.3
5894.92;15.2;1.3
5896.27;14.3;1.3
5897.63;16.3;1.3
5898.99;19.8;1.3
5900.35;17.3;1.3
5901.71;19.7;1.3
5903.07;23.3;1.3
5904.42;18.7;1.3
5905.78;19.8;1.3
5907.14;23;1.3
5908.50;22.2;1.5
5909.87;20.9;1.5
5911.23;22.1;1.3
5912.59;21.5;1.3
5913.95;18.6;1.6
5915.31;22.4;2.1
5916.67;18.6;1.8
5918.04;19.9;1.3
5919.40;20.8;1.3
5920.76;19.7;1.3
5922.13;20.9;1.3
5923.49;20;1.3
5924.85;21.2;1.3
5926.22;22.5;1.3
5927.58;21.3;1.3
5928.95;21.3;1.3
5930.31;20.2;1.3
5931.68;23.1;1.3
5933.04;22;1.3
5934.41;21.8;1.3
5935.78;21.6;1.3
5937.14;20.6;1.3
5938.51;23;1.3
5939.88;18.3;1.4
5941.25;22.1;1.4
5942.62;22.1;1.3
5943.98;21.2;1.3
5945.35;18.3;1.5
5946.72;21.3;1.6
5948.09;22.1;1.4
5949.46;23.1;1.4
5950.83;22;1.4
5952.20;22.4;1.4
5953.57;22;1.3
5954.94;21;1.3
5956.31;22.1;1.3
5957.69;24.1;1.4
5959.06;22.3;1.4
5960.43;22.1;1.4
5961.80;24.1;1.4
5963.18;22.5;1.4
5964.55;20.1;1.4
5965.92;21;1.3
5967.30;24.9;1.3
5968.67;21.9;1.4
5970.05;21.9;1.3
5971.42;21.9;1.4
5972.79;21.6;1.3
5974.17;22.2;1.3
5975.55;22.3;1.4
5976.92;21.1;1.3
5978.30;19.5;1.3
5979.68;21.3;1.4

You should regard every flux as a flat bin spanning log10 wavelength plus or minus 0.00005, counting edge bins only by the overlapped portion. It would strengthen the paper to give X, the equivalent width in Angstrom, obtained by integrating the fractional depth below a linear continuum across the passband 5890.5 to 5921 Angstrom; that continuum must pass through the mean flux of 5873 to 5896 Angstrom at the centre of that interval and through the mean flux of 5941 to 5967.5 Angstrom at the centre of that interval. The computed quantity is 1.9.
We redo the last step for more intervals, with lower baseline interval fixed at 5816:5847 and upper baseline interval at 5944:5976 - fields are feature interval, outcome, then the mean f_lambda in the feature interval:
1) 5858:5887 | 0.2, 21.6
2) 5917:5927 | 0.6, 20.6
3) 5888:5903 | 3.6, 16.6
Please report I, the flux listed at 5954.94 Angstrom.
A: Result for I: 21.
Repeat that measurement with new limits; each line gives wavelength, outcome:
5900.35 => 17.3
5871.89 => 22.2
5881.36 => 21.1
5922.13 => 20.9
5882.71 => 23.6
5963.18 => 22.5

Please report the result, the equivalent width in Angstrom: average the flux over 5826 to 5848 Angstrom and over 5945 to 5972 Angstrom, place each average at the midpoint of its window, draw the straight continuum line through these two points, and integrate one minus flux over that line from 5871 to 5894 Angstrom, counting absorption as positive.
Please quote 1.6 Angstrom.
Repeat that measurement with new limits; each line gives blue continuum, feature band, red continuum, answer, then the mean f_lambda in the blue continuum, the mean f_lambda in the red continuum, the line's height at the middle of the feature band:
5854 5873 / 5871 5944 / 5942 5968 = 3.92 Angstrom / 21.1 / 22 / 21.5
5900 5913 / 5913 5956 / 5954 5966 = 0.88 Angstrom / 20.9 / 22.2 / 21.6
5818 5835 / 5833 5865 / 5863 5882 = 0.93 Angstrom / 21.9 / 21.6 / 21.8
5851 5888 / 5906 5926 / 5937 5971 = 0.77 Angstrom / 21.5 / 21.9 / 21.7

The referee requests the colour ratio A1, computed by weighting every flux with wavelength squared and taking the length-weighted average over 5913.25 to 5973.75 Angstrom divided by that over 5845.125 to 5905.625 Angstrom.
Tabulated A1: 1.1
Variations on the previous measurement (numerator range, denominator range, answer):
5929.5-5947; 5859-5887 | 1.00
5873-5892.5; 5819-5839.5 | 0.95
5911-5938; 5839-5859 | 1.03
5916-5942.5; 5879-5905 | 1.15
